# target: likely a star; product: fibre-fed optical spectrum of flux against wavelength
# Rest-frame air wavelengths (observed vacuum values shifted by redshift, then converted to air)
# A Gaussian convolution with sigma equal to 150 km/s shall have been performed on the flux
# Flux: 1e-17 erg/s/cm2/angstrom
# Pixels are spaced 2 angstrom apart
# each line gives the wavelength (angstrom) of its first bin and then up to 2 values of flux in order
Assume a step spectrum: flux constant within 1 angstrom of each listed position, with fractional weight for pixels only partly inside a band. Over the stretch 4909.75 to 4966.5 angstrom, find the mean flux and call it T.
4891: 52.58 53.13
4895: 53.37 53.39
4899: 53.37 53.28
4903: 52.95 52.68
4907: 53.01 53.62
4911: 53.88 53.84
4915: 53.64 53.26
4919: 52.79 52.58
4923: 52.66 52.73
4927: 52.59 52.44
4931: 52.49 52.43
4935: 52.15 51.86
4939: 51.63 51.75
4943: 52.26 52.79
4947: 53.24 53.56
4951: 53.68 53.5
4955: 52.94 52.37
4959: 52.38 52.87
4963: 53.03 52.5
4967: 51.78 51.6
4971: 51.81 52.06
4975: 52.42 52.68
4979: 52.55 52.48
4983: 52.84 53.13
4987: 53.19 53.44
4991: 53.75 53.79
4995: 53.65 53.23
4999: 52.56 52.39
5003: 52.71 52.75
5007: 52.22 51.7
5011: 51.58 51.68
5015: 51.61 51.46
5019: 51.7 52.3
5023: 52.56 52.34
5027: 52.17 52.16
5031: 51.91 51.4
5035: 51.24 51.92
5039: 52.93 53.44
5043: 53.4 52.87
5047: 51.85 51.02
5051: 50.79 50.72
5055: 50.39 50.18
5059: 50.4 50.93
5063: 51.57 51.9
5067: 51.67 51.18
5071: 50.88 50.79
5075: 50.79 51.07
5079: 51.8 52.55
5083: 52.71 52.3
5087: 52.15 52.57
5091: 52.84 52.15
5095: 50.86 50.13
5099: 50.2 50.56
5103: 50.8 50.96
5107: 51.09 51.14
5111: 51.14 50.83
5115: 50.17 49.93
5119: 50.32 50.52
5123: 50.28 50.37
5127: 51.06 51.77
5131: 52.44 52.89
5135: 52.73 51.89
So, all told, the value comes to 52.8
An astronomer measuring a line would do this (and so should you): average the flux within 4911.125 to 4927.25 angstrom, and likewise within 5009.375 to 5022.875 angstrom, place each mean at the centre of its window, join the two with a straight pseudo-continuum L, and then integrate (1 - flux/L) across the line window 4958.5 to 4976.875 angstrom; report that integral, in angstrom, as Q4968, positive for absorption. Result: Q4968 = 0.0 angstrom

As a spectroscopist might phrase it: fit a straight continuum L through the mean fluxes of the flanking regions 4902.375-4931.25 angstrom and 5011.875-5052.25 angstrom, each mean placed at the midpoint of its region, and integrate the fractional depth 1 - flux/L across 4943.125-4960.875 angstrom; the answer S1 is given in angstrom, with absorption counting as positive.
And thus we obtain -0.1 angstrom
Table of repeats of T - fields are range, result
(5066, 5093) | 51.8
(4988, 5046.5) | 52.4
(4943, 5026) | 52.6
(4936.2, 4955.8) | 52.7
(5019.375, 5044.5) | 52.3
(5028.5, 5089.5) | 51.6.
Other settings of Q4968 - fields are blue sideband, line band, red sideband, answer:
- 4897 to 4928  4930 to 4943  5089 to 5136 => 0.20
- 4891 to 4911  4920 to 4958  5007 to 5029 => 0.13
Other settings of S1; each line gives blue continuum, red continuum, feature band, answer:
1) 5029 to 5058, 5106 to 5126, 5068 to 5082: 0.0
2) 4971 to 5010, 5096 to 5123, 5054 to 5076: 0.2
